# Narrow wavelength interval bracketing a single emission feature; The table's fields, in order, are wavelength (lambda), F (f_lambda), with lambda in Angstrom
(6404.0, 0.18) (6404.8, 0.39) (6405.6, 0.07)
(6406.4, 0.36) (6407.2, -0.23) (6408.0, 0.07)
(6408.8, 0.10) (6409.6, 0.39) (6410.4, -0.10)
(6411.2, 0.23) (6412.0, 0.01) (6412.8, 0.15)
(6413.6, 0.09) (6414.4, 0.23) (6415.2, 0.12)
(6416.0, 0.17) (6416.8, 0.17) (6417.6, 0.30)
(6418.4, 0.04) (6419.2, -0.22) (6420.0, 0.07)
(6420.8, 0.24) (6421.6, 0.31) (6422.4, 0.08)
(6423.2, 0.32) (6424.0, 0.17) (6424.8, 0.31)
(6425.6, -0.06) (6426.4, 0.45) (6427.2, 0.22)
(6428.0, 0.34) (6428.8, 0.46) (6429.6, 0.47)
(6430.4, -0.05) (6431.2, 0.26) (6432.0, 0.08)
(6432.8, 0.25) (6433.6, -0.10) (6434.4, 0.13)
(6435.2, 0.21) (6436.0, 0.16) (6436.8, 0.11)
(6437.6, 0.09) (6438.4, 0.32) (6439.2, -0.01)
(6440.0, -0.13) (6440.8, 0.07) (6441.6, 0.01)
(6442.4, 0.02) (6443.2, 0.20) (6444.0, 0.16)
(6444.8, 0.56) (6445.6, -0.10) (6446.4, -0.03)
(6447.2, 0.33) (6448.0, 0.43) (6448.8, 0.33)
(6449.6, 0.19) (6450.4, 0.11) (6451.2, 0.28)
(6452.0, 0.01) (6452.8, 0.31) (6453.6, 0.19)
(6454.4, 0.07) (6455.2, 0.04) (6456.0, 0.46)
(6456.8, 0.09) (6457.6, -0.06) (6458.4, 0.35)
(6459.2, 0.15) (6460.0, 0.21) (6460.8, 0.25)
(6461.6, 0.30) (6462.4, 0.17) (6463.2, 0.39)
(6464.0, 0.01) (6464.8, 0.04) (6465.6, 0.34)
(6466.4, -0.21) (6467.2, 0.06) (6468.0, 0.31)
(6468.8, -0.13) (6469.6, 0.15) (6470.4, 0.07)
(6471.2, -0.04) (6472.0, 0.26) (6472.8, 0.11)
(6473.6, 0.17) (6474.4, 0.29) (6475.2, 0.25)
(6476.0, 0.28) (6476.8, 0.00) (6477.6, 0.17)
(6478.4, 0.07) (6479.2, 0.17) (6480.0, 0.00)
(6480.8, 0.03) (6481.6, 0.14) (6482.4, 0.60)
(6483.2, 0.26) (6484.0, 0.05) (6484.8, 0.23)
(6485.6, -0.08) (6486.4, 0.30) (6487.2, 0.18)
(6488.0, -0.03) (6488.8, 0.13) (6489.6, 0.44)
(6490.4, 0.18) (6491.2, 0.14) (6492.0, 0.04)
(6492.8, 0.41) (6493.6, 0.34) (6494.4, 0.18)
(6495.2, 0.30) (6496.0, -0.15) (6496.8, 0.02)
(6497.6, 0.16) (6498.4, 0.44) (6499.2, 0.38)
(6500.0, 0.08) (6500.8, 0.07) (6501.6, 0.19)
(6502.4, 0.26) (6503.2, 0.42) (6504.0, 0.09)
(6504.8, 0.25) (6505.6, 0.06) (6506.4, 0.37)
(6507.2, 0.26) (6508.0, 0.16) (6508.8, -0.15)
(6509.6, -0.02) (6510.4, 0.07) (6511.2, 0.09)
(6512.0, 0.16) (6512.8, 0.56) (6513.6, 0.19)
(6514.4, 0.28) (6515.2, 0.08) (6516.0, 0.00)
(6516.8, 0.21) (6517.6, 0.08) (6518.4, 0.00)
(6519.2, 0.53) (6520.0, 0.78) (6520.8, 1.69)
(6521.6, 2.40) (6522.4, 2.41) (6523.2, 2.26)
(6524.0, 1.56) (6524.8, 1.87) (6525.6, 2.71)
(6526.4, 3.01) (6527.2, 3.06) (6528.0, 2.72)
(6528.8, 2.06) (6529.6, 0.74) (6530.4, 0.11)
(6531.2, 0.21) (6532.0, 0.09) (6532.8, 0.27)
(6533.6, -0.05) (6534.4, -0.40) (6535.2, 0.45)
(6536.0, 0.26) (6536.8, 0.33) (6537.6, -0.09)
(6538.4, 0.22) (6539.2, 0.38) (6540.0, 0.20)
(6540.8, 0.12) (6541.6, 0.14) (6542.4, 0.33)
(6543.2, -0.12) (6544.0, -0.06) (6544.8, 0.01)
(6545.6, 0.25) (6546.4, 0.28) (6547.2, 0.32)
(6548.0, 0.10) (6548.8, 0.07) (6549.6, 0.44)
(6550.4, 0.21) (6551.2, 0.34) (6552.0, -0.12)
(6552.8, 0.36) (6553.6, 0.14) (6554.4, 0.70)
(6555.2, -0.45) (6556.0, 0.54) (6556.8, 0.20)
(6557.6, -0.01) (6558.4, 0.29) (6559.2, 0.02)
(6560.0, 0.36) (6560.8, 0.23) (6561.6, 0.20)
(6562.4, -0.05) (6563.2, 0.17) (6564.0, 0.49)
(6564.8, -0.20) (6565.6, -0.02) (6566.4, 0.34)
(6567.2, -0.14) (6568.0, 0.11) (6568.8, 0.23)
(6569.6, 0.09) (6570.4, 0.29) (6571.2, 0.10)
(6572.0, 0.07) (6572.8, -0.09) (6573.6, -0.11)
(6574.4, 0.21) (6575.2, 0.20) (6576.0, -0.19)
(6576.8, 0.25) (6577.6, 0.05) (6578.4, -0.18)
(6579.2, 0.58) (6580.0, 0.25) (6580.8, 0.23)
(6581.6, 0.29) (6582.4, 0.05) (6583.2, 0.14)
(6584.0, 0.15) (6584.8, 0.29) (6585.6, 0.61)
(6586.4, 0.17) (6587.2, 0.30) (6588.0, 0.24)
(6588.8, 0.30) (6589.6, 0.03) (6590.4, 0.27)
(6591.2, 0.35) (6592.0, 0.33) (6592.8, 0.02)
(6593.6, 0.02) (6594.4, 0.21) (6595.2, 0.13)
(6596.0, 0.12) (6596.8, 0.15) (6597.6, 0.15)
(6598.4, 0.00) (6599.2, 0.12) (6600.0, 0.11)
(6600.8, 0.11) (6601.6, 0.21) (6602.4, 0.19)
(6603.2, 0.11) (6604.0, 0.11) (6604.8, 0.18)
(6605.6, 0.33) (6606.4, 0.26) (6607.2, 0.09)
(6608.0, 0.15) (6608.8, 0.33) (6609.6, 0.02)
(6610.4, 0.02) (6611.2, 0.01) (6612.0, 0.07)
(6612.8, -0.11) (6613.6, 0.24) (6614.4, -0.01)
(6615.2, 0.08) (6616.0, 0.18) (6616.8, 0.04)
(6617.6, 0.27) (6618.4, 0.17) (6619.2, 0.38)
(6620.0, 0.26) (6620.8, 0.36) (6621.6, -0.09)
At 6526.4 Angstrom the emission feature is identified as [O II]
